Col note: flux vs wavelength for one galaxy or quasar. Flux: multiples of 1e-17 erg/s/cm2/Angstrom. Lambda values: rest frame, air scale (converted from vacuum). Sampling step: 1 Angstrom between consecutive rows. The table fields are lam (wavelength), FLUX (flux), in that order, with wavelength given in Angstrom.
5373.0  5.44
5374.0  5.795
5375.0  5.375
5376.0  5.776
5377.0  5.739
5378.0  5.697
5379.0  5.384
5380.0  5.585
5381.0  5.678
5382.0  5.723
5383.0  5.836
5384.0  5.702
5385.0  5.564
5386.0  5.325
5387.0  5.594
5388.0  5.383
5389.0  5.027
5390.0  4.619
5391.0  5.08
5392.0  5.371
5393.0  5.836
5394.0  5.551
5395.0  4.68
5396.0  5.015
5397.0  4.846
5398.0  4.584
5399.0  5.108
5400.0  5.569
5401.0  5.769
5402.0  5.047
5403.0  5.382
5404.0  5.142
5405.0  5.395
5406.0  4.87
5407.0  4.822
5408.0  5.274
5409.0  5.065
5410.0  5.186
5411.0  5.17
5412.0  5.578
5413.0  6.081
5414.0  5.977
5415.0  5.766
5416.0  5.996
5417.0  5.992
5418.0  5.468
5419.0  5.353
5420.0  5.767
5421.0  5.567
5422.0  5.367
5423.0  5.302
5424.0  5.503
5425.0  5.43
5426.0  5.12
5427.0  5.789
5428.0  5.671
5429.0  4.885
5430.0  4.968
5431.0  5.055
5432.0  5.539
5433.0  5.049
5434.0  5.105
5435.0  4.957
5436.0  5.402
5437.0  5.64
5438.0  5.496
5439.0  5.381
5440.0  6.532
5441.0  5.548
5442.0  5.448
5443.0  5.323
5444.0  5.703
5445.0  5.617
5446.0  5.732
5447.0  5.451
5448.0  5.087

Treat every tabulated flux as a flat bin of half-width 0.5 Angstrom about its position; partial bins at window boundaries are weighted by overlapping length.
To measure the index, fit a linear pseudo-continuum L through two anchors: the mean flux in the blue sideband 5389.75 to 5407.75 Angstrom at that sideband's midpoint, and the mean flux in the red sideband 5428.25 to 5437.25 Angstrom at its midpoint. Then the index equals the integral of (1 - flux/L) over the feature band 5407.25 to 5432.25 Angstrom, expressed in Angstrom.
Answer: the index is -1.4 Angstrom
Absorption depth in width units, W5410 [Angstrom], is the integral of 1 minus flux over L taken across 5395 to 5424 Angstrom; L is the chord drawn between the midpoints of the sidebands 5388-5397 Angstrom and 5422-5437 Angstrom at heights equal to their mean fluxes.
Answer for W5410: -0.9 Angstrom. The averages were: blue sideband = 5.14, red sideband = 5.29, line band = 5.36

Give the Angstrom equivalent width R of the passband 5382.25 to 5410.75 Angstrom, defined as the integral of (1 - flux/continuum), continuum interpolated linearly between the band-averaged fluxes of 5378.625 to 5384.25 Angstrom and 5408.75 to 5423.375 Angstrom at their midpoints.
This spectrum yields 1.9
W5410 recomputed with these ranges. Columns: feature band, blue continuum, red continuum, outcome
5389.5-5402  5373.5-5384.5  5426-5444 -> 0.9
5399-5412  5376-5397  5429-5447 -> 0.4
